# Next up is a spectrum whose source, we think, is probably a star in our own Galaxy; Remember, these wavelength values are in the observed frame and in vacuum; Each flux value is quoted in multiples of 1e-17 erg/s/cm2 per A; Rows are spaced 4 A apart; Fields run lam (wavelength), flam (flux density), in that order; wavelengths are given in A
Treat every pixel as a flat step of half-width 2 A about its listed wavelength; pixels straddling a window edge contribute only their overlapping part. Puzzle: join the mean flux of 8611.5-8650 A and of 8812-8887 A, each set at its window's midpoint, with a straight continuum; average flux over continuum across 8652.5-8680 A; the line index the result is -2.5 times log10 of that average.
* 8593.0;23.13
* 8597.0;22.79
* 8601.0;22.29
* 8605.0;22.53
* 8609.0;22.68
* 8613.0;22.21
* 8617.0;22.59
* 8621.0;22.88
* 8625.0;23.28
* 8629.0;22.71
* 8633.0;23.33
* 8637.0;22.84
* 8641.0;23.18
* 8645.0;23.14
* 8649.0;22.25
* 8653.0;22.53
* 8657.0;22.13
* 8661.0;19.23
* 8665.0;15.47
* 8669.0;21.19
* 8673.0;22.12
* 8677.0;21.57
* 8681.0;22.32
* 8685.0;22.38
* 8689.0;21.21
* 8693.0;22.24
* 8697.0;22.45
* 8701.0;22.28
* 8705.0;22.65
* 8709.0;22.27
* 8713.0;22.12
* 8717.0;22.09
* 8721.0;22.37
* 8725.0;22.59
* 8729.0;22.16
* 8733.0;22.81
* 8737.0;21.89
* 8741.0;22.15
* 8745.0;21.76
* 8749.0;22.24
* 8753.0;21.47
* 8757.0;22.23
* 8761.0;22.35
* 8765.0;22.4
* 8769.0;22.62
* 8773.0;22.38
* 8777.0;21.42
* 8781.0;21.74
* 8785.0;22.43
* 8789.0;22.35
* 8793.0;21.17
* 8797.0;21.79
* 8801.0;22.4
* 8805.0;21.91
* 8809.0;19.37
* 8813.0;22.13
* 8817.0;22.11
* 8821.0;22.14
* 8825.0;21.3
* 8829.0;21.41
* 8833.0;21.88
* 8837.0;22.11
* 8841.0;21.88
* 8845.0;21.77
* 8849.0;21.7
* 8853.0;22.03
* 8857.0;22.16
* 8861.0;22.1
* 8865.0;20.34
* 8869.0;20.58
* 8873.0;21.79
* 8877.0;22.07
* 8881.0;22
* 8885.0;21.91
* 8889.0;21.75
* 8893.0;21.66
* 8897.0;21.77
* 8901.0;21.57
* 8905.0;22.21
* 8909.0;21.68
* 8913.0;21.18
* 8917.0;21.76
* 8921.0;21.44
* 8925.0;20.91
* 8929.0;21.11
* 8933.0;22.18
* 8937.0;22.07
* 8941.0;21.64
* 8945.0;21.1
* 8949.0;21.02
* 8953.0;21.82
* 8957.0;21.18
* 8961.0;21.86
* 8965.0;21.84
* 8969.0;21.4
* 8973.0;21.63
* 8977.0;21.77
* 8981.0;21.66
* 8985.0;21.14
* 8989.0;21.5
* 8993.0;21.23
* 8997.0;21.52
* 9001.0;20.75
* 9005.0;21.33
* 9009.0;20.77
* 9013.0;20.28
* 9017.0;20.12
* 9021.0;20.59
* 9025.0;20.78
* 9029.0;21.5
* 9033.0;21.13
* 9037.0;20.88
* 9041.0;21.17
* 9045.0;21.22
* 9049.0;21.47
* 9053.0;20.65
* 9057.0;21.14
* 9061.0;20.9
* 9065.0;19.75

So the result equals 0.11 mag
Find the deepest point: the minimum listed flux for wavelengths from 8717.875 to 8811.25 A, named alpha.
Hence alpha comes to 19.37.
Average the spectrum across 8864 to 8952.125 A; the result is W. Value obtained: 21.6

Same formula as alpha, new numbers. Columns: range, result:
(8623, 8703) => 15.47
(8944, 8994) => 21.02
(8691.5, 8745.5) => 21.76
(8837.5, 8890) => 20.34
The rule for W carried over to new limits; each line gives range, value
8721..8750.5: 22.2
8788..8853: 21.7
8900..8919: 21.7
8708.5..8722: 22.2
